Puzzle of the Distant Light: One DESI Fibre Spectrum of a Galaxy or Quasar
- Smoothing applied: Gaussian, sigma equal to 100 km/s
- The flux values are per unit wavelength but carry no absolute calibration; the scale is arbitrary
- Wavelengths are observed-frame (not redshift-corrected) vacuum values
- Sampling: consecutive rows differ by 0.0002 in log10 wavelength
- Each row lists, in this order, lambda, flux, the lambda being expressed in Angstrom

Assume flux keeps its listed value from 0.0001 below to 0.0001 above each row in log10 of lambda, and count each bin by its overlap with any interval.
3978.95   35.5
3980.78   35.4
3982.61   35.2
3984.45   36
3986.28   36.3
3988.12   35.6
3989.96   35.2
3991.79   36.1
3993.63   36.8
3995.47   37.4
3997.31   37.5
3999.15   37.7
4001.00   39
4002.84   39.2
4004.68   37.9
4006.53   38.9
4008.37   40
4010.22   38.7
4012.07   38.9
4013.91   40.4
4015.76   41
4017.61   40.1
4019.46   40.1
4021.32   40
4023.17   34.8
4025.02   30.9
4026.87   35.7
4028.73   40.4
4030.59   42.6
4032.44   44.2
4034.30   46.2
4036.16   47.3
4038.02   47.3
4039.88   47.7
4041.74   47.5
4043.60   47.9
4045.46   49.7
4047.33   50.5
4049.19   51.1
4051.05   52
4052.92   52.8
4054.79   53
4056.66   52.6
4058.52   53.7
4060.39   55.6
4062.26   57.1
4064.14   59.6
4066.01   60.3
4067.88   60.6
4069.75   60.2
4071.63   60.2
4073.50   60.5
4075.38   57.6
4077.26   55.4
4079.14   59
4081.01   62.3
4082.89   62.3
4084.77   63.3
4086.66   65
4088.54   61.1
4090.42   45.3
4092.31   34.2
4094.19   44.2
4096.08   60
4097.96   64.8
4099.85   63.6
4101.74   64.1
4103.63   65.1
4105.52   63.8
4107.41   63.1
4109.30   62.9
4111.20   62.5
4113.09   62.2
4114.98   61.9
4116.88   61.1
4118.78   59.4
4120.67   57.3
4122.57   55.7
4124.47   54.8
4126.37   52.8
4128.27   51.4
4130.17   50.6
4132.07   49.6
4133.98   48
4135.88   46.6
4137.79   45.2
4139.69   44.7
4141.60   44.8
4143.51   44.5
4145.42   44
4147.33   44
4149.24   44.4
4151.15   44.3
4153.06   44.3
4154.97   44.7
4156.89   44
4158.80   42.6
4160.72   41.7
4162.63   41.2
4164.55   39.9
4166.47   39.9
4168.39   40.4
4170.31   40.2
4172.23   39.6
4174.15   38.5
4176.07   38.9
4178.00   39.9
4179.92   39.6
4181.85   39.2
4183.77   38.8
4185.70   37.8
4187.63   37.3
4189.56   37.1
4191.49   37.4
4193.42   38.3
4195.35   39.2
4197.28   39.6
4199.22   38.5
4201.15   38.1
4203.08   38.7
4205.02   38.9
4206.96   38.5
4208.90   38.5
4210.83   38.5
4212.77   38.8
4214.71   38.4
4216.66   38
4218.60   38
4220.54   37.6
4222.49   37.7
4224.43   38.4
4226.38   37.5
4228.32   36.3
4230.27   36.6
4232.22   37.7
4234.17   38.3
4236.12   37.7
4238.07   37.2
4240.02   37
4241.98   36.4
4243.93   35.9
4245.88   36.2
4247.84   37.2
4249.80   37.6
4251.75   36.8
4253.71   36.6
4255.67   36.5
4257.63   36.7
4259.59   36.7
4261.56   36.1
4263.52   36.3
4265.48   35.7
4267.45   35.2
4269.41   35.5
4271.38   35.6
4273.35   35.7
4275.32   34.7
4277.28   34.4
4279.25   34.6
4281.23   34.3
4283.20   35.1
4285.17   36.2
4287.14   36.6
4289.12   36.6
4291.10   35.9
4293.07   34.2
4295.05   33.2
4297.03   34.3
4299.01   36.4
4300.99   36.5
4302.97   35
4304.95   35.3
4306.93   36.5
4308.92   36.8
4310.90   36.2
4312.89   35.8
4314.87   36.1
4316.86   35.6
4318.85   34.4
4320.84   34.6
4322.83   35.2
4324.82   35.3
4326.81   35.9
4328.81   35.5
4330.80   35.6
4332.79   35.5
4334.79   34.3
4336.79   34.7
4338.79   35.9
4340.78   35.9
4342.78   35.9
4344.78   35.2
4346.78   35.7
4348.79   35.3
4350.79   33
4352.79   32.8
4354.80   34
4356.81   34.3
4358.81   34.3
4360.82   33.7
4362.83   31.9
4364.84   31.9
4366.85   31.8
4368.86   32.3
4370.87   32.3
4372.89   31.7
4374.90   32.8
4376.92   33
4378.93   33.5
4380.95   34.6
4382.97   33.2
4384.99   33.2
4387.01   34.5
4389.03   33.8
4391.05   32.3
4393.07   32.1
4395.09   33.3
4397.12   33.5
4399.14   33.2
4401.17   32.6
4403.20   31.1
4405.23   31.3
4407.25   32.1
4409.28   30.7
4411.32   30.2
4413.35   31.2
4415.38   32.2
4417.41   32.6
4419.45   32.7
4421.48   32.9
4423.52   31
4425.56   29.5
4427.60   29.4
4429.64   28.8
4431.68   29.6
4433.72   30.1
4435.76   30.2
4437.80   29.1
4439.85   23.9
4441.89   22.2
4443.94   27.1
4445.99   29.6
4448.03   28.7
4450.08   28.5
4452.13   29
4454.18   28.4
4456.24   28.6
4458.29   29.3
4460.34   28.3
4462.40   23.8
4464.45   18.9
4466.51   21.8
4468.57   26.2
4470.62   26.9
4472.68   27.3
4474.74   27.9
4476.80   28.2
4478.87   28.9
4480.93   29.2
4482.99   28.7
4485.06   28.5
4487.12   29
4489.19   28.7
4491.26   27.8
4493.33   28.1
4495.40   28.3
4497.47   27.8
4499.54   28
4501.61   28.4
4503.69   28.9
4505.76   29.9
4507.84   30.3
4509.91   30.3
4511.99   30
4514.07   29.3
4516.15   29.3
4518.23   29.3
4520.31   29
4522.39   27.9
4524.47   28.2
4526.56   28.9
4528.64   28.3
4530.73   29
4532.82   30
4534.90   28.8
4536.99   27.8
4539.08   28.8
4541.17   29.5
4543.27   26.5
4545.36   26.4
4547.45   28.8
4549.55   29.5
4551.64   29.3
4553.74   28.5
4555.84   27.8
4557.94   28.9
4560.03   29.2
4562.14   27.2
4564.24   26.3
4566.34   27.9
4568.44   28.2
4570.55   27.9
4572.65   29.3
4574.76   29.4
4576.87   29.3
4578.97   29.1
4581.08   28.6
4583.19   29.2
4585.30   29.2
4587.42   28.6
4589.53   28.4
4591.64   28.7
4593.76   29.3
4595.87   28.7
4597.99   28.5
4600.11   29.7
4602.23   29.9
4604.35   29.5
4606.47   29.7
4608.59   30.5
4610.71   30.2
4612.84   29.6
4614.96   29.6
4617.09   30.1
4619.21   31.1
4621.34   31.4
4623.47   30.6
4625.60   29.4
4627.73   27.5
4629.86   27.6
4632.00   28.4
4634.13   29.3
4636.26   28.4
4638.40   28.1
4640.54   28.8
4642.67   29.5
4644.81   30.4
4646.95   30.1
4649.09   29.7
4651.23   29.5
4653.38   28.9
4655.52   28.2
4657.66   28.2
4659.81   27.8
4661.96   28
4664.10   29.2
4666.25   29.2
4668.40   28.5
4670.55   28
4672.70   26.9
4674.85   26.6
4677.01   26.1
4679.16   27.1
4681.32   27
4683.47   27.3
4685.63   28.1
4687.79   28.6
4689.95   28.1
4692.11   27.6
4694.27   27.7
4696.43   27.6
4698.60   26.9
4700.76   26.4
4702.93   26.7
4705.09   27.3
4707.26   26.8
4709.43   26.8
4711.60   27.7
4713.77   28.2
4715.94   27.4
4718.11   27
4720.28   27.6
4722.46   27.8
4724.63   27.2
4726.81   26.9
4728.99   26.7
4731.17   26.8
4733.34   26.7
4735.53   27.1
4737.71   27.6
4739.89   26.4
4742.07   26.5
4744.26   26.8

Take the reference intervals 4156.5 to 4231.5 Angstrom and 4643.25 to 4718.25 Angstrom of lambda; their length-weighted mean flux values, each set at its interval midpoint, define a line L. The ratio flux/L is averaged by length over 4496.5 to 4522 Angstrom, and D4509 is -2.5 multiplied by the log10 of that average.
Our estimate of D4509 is 0.09 mag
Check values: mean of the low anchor 38.9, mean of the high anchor 27.9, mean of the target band 29.2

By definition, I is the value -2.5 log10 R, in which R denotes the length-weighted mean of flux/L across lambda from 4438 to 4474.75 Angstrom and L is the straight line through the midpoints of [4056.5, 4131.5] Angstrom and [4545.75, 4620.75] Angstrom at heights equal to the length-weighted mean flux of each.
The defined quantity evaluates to 0.35 mag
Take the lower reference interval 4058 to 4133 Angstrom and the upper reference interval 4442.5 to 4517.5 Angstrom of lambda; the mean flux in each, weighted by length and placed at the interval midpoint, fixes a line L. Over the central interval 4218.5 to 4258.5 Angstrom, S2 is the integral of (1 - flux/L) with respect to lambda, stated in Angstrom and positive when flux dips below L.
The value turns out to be 8.35 Angstrom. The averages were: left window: 58.1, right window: 28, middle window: 37.1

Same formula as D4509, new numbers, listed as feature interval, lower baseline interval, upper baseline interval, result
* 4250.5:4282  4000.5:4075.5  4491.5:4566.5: 0.08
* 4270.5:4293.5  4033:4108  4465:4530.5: 0.19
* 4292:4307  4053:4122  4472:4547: 0.23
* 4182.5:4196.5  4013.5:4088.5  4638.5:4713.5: 0.20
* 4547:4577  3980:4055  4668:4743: 0.06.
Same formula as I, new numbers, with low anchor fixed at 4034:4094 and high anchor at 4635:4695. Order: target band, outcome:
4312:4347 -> 0.21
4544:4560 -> 0.17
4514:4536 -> 0.19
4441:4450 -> 0.36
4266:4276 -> 0.27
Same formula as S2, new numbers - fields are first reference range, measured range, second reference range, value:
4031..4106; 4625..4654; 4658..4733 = 0.9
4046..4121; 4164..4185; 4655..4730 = 5.5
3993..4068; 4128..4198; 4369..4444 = -3.4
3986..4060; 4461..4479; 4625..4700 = 3.9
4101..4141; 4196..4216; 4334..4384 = 3.9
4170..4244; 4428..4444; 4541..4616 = 2.3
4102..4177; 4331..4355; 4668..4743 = 3.8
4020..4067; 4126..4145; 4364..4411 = -1.6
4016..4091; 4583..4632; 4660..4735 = 2.1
